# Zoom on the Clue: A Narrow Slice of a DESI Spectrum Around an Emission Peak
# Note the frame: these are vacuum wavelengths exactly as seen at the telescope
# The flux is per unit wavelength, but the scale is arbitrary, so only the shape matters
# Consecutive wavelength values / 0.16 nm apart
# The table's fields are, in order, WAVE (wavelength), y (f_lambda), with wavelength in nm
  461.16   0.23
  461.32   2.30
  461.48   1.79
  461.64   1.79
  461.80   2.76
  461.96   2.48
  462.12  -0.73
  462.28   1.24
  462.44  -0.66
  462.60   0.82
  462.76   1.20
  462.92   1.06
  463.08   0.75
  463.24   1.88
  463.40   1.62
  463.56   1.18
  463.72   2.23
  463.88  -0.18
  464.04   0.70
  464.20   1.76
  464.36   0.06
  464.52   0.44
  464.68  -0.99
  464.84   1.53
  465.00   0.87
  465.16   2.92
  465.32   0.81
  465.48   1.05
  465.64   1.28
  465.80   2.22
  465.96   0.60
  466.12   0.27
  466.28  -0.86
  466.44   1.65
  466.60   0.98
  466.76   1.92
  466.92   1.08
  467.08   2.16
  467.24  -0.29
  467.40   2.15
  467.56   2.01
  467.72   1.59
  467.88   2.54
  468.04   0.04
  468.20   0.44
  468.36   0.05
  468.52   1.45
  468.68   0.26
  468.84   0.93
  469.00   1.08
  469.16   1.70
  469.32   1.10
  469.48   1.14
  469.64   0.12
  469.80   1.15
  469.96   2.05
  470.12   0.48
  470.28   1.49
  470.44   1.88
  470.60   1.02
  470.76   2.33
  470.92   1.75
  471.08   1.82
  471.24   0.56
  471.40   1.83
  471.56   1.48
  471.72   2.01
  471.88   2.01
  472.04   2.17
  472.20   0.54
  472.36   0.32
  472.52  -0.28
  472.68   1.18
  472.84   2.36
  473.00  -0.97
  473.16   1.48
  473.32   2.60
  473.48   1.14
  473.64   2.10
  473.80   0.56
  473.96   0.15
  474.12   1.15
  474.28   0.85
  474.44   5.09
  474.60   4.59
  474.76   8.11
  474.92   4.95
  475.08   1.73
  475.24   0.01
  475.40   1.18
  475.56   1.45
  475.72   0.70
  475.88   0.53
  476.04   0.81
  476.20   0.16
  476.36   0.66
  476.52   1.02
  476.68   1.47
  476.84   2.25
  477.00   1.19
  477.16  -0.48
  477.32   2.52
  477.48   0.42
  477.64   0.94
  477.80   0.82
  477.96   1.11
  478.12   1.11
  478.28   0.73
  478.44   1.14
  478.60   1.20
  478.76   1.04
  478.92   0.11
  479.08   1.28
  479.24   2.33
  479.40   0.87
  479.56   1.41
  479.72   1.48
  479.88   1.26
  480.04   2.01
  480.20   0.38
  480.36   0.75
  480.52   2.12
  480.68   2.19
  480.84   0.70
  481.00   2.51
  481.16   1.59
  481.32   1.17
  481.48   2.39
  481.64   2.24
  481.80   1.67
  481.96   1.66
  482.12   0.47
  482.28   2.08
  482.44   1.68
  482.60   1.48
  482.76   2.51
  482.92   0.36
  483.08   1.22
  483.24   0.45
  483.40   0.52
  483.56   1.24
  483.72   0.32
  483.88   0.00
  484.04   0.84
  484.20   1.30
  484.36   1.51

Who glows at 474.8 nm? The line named [O II] 3727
